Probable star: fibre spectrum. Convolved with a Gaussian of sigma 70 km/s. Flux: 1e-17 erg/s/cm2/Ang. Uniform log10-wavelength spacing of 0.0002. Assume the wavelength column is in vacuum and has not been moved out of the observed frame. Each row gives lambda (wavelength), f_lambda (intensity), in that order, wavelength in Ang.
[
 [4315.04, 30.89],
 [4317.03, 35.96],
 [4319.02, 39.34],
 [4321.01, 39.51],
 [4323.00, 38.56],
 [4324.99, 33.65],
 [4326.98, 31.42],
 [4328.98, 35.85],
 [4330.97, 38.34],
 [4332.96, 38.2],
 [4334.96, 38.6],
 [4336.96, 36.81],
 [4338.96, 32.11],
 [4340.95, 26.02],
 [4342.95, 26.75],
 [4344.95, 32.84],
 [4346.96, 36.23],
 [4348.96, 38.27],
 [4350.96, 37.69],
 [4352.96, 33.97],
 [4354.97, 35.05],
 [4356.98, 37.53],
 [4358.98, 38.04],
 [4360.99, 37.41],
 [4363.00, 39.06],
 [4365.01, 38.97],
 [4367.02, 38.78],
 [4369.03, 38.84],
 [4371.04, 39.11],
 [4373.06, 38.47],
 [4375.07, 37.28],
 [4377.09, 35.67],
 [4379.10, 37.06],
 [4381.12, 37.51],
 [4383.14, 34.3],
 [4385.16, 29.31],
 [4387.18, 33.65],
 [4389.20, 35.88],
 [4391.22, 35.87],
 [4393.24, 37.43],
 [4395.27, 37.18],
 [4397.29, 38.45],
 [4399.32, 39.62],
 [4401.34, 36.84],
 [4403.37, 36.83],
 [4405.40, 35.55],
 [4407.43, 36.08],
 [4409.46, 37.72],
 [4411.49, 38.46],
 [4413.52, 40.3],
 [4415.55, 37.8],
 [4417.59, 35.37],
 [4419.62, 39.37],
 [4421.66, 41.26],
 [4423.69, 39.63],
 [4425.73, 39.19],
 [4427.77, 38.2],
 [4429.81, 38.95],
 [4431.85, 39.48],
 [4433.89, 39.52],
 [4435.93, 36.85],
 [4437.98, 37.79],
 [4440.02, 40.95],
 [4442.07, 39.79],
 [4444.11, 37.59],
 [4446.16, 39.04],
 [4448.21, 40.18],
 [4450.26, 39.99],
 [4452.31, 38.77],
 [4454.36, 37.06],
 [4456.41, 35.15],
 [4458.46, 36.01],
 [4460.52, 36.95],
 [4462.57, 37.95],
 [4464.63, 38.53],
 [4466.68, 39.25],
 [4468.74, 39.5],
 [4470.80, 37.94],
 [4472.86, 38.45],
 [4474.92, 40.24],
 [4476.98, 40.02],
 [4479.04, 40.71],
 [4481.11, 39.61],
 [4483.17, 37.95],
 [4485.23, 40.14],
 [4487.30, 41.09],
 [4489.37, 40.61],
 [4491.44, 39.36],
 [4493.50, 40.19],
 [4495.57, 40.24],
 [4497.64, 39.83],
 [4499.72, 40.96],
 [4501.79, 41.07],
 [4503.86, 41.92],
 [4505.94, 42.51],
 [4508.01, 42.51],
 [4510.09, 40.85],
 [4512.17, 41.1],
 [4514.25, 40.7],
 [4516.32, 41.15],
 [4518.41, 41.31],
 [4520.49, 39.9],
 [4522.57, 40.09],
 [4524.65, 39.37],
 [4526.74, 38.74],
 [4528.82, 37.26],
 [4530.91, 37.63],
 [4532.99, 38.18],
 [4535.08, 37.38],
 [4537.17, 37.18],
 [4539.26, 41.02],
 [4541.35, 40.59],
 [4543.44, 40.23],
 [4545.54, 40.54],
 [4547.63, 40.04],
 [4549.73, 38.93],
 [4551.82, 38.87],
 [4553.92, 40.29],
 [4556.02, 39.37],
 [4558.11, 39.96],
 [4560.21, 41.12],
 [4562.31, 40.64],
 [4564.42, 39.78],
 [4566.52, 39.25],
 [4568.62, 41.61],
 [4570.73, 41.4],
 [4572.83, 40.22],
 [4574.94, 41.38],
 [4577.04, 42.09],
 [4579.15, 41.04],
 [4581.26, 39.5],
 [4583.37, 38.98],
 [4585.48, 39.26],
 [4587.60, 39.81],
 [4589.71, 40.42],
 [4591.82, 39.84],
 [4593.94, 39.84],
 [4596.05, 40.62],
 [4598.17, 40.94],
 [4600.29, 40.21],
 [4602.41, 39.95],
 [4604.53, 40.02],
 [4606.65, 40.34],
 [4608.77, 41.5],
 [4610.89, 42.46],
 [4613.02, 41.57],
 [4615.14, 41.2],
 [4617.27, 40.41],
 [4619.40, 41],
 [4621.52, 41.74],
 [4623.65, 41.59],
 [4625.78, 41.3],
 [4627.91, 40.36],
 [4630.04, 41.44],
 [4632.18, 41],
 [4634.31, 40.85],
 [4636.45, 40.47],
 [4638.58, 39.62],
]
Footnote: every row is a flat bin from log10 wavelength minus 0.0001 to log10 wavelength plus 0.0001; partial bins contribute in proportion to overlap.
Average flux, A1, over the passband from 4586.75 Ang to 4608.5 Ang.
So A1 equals 40.3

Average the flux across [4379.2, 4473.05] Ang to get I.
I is 37.8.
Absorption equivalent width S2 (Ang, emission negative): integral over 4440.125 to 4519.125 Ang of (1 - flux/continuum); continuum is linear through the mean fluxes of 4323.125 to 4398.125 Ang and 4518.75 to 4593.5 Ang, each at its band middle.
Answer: -2.83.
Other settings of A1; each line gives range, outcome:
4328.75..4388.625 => 35.9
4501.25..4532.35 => 40.4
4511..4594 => 39.9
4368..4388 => 36.1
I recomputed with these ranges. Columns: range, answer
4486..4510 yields 40.9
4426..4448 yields 38.9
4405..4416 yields 37.8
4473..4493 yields 39.9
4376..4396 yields 35.4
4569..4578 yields 41.3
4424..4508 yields 39.3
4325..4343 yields 34.2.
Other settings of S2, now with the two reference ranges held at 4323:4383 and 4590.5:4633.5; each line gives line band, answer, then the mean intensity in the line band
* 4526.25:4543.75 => 0.4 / 38.6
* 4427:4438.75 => -0.3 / 38.5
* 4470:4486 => -0.4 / 39.4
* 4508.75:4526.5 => -0.6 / 40.5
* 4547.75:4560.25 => 0.0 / 39.7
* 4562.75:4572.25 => -0.1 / 40.5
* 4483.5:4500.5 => -0.7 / 40.2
